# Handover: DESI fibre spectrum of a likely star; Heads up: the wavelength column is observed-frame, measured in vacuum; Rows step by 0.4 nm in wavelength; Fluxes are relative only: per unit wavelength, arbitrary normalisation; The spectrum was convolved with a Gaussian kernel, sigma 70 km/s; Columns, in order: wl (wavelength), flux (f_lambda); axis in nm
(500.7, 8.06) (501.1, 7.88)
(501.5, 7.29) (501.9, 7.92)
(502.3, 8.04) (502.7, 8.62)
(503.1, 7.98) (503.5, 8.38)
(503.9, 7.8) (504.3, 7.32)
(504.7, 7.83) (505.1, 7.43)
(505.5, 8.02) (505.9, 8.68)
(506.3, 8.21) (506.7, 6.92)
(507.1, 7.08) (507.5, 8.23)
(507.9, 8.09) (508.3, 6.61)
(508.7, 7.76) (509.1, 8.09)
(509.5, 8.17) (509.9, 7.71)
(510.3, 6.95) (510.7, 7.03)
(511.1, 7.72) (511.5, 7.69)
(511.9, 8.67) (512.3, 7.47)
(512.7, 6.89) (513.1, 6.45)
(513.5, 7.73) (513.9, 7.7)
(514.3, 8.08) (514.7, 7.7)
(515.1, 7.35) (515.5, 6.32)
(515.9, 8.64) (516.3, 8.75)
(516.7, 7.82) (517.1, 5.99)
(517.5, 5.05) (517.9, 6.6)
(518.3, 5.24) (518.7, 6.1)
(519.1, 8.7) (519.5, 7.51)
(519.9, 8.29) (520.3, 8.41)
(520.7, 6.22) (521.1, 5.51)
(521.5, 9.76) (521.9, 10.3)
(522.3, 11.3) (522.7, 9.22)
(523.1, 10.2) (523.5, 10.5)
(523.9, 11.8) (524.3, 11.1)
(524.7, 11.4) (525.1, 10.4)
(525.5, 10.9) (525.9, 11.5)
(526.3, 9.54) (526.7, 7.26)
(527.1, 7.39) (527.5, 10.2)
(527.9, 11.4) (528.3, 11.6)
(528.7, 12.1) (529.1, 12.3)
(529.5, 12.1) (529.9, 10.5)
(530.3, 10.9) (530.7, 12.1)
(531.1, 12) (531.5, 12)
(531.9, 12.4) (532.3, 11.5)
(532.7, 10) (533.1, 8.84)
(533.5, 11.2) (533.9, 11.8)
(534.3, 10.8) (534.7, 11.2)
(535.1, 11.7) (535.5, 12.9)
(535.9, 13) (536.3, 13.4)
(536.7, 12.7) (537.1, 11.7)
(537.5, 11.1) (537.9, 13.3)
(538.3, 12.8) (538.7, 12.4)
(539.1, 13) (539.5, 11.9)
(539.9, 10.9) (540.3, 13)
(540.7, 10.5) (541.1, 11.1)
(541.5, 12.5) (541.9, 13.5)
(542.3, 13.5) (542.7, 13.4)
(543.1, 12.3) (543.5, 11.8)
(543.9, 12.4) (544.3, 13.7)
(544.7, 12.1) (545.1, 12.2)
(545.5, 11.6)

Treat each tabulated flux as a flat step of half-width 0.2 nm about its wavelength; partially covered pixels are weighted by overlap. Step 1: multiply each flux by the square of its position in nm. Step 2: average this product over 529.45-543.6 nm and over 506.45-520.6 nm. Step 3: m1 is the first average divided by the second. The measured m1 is 1.8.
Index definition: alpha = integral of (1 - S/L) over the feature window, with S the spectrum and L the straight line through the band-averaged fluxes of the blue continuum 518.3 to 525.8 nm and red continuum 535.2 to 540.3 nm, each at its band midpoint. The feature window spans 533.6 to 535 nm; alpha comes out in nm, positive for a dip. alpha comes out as 0.052 nm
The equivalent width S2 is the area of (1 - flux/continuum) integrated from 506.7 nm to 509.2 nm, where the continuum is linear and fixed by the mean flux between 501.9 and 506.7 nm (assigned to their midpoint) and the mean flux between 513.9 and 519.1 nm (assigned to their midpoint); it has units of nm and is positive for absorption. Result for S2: 0.04 nm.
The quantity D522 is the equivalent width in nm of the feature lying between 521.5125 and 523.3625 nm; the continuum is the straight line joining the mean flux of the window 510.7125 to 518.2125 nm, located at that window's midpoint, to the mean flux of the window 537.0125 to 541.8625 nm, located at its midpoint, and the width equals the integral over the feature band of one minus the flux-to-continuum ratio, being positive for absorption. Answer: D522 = -0.29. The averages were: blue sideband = 7.33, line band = 10.2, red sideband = 12.1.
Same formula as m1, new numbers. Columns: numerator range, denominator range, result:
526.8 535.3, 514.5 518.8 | 1.70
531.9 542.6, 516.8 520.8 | 1.87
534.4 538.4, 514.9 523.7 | 1.66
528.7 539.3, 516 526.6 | 1.42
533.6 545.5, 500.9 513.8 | 1.80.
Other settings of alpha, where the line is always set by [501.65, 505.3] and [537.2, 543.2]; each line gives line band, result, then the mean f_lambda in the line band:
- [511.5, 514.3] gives 0.47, 7.54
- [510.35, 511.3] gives 0.16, 7.31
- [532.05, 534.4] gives 0.16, 10.7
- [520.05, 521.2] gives 0.36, 6.89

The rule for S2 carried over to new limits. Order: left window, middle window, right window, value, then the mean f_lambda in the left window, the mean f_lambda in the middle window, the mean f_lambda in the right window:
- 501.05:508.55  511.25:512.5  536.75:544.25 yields 0.110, 7.81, 7.93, 12.3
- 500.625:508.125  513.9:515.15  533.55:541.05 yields 0.193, 7.88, 7.75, 12.1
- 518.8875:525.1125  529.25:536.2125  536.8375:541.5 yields -0.308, 9.38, 11.5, 12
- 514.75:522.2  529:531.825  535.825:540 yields -0.332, 7.42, 11.7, 12.4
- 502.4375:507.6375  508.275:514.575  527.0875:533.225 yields 0.832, 7.88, 7.57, 11.2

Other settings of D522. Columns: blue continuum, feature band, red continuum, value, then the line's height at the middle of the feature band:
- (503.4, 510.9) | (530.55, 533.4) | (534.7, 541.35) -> 0.01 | 11.3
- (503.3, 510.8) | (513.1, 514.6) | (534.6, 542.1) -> 0.18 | 8.7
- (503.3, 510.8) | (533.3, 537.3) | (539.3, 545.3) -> -0.22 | 11.4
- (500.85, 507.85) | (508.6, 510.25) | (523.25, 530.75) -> 0.13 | 8.51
